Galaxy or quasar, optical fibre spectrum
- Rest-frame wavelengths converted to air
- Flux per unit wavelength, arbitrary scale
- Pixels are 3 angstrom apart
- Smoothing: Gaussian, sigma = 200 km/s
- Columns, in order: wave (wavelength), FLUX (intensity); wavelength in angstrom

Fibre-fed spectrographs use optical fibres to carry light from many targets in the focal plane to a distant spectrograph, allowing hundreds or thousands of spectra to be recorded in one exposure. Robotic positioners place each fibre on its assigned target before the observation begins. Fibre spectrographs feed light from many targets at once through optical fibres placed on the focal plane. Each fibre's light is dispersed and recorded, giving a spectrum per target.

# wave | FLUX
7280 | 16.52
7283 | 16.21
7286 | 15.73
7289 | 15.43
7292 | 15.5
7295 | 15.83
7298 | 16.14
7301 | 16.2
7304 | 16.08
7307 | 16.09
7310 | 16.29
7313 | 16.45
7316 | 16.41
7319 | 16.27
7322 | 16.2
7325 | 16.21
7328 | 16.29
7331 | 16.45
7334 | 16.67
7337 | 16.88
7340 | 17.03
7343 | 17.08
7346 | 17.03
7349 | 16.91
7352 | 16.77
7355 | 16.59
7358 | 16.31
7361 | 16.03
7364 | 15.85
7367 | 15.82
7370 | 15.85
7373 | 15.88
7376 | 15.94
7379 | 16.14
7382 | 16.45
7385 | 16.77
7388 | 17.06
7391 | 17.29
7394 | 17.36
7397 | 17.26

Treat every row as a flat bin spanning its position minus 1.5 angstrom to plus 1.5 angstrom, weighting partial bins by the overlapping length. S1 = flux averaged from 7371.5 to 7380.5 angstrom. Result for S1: 16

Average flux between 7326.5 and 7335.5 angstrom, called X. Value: 16.5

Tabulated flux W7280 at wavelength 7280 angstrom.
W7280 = 16.52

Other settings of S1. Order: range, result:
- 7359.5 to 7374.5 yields 15.9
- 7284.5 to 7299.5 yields 15.7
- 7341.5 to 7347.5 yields 17.1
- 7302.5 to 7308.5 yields 16.1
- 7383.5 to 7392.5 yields 17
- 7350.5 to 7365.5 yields 16.3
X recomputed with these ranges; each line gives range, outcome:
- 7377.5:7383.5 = 16.3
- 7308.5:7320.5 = 16.4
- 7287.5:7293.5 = 15.5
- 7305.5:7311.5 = 16.2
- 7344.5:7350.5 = 17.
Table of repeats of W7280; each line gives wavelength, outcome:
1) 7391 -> 17.29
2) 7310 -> 16.29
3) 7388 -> 17.06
